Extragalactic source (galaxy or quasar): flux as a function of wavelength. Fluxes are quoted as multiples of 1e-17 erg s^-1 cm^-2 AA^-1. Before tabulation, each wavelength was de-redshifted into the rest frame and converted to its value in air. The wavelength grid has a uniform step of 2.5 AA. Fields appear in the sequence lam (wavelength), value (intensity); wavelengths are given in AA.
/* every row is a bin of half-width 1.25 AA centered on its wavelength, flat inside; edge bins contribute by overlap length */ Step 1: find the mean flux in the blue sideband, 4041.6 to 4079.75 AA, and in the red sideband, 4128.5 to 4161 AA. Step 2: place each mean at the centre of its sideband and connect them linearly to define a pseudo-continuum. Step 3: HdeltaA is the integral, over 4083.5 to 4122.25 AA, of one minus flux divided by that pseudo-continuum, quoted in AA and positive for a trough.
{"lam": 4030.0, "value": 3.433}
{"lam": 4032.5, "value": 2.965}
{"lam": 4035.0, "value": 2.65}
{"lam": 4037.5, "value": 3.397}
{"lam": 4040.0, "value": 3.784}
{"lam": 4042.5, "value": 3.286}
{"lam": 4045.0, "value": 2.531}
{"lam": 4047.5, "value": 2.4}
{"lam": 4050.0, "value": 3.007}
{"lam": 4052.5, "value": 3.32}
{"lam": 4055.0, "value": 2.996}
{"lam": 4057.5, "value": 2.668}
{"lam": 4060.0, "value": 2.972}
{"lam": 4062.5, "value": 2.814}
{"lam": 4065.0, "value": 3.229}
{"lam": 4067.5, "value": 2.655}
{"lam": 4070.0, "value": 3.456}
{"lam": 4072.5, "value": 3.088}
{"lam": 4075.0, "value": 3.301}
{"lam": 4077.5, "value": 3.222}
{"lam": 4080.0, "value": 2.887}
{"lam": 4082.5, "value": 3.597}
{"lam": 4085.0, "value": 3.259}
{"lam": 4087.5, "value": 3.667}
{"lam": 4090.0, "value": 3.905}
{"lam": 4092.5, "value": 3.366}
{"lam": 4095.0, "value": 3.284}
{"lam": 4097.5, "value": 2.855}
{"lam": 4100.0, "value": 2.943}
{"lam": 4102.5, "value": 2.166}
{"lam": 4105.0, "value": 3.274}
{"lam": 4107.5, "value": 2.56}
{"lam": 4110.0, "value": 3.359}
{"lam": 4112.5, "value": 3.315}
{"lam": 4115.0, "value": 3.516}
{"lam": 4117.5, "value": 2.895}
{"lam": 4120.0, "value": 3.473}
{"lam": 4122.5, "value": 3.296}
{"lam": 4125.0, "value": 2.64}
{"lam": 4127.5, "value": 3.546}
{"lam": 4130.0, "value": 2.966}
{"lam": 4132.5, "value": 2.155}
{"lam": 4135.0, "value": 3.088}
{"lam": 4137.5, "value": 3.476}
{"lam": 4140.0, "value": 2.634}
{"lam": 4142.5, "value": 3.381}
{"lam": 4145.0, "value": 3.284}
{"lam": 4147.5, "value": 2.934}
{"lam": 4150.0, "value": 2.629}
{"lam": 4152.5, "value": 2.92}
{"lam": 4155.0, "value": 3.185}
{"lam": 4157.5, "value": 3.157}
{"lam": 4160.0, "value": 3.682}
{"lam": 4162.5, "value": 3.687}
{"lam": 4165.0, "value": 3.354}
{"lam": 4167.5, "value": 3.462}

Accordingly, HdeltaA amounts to -2.3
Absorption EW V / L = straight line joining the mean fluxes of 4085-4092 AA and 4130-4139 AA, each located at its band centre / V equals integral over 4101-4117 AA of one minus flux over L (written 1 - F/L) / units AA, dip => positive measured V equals 1.4 AA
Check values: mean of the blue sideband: 3.65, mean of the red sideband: 2.91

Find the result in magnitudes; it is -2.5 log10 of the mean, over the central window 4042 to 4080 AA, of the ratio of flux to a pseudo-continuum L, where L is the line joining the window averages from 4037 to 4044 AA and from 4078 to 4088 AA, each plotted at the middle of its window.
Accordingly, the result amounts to 0.14 mag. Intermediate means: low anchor 3.46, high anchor 3.32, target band 2.99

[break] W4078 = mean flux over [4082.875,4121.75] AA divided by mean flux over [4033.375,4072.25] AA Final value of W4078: 1.06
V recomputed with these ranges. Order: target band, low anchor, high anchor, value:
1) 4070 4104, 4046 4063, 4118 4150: -3.0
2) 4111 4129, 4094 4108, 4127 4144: -1.8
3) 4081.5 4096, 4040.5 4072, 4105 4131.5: -2.1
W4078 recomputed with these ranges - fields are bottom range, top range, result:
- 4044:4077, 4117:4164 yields 1.05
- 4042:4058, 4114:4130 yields 1.11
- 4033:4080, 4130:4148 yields 0.99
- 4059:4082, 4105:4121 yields 1.03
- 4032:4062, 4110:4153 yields 1.03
